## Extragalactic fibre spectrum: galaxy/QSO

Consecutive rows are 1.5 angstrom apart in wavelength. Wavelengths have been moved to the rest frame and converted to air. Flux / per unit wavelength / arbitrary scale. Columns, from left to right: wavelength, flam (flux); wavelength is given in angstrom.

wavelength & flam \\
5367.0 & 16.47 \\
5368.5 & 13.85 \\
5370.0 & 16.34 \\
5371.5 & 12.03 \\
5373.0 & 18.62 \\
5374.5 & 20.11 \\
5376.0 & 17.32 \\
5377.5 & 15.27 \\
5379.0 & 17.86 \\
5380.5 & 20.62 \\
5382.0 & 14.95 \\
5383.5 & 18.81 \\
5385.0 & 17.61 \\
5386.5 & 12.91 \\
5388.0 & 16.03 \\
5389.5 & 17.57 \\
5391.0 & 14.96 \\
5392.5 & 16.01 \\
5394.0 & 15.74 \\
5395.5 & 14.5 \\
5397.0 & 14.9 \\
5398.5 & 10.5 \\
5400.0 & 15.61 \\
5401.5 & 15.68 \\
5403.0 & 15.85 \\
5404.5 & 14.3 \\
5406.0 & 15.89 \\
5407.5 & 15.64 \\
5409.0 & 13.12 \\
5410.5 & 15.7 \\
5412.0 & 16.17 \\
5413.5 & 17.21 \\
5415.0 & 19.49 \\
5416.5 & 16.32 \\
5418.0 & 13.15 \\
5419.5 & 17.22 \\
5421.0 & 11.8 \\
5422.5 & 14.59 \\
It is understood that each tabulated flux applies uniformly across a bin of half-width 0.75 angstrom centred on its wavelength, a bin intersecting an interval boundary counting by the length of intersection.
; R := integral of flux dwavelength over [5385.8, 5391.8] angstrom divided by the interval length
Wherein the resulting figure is 15.4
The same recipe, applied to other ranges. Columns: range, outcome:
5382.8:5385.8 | 18.1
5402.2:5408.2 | 15.4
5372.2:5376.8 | 18.6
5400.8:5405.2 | 15.3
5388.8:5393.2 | 16.2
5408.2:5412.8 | 15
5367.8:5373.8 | 15.3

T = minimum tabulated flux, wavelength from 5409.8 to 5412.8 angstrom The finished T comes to 15.7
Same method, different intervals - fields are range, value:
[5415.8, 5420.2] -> 13.15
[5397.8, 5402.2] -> 10.5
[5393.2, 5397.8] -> 14.5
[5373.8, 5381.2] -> 15.27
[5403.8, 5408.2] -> 14.3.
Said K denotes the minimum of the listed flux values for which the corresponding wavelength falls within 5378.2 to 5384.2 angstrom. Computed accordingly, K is 14.95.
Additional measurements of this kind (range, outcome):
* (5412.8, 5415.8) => 17.21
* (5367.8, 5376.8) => 12.03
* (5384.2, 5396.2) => 12.91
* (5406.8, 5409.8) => 13.12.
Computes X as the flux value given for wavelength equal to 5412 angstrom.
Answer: 16.17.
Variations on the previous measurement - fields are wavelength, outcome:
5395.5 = 14.5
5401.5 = 15.68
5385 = 17.61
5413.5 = 17.21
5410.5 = 15.7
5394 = 15.74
